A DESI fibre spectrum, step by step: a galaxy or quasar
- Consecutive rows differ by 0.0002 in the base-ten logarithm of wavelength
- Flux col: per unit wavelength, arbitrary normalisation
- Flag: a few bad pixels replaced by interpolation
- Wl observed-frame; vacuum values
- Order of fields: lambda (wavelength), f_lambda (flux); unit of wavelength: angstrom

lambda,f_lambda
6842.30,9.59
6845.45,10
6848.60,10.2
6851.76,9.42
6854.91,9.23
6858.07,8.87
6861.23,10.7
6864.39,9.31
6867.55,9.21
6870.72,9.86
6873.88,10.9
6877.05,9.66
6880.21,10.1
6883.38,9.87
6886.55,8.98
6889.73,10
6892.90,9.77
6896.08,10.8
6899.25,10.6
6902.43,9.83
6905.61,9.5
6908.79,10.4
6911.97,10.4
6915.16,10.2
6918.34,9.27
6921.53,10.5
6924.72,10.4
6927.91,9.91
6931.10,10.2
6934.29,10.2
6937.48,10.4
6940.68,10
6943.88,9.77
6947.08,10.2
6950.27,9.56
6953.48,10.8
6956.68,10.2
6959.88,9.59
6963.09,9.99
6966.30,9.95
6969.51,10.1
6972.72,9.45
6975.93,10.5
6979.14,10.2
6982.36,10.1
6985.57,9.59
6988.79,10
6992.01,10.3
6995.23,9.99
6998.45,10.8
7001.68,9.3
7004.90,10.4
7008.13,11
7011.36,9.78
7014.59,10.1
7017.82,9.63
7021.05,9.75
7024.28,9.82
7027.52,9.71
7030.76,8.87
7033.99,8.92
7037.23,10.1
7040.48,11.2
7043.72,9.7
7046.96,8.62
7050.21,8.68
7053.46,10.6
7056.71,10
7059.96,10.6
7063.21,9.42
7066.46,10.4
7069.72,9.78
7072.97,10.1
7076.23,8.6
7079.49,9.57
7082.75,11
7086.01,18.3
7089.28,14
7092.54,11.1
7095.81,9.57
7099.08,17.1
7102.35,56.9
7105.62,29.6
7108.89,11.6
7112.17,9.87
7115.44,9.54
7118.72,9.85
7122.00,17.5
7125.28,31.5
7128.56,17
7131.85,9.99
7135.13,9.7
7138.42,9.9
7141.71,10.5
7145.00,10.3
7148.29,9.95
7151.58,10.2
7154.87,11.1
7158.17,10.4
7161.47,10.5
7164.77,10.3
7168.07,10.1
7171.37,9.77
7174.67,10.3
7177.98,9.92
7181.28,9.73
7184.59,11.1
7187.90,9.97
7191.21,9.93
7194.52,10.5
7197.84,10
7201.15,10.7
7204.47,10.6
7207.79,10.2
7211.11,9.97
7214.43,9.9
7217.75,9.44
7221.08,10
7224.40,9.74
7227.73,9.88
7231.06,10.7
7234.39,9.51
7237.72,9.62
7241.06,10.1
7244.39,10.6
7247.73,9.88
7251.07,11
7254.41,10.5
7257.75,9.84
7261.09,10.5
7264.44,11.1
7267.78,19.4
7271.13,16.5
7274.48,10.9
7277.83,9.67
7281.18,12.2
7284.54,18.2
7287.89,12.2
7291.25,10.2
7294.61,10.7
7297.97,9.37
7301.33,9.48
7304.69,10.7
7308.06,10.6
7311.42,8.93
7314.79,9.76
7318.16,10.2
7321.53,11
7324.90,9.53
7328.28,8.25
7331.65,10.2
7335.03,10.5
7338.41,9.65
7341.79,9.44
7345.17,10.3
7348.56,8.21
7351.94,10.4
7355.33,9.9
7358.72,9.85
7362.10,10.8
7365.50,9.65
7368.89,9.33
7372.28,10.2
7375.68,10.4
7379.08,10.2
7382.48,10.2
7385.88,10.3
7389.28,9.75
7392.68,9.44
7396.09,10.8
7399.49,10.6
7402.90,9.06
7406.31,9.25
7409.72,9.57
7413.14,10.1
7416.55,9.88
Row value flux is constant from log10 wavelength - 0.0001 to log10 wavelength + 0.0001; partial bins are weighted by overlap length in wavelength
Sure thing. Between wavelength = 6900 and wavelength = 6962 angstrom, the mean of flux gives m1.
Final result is 10.1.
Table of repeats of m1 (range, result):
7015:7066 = 9.73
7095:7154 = 16.2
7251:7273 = 12.8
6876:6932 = 10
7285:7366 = 10.1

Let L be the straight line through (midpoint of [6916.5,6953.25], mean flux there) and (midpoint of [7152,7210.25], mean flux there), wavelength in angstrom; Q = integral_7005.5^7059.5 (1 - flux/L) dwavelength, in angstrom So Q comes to 1.8 angstrom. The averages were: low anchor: 10.1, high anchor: 10.3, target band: 9.81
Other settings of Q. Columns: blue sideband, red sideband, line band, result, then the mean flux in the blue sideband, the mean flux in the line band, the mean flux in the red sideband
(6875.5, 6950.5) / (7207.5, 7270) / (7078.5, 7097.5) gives -3.62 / 10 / 12.4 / 10.7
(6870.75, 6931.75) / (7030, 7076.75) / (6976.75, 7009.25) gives -0.96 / 10.1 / 10.2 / 9.75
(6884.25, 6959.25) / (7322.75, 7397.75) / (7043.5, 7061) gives 0.61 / 10.1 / 9.67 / 9.88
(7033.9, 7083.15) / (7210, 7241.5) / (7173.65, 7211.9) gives -1.48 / 9.83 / 10.2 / 9.88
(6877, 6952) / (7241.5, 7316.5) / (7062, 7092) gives -1.68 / 10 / 11.3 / 11.4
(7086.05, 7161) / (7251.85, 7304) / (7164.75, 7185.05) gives 5.85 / 15.3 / 10.1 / 12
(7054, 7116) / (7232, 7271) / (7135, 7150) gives 3.74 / 14.6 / 10.1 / 11.3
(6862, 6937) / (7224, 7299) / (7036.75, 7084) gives 3.43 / 10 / 9.88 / 11.5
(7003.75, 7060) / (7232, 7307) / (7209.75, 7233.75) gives 2.58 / 9.83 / 9.93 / 11.4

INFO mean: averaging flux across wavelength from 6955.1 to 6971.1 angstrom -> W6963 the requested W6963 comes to 9.96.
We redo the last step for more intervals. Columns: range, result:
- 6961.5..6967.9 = 9.97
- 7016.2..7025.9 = 9.74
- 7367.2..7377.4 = 9.98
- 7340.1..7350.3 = 9.32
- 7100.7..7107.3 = 43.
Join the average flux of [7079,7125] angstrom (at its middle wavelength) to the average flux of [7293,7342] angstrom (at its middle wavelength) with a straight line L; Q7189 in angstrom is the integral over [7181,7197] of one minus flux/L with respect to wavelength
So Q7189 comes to 4.6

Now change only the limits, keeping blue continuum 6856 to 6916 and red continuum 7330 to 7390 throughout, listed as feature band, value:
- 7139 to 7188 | -1.6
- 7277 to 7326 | -4.5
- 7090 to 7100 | -2.5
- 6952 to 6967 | -0.3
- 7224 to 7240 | 0.1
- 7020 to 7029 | 0.2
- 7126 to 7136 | -4.3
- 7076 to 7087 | -2.2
